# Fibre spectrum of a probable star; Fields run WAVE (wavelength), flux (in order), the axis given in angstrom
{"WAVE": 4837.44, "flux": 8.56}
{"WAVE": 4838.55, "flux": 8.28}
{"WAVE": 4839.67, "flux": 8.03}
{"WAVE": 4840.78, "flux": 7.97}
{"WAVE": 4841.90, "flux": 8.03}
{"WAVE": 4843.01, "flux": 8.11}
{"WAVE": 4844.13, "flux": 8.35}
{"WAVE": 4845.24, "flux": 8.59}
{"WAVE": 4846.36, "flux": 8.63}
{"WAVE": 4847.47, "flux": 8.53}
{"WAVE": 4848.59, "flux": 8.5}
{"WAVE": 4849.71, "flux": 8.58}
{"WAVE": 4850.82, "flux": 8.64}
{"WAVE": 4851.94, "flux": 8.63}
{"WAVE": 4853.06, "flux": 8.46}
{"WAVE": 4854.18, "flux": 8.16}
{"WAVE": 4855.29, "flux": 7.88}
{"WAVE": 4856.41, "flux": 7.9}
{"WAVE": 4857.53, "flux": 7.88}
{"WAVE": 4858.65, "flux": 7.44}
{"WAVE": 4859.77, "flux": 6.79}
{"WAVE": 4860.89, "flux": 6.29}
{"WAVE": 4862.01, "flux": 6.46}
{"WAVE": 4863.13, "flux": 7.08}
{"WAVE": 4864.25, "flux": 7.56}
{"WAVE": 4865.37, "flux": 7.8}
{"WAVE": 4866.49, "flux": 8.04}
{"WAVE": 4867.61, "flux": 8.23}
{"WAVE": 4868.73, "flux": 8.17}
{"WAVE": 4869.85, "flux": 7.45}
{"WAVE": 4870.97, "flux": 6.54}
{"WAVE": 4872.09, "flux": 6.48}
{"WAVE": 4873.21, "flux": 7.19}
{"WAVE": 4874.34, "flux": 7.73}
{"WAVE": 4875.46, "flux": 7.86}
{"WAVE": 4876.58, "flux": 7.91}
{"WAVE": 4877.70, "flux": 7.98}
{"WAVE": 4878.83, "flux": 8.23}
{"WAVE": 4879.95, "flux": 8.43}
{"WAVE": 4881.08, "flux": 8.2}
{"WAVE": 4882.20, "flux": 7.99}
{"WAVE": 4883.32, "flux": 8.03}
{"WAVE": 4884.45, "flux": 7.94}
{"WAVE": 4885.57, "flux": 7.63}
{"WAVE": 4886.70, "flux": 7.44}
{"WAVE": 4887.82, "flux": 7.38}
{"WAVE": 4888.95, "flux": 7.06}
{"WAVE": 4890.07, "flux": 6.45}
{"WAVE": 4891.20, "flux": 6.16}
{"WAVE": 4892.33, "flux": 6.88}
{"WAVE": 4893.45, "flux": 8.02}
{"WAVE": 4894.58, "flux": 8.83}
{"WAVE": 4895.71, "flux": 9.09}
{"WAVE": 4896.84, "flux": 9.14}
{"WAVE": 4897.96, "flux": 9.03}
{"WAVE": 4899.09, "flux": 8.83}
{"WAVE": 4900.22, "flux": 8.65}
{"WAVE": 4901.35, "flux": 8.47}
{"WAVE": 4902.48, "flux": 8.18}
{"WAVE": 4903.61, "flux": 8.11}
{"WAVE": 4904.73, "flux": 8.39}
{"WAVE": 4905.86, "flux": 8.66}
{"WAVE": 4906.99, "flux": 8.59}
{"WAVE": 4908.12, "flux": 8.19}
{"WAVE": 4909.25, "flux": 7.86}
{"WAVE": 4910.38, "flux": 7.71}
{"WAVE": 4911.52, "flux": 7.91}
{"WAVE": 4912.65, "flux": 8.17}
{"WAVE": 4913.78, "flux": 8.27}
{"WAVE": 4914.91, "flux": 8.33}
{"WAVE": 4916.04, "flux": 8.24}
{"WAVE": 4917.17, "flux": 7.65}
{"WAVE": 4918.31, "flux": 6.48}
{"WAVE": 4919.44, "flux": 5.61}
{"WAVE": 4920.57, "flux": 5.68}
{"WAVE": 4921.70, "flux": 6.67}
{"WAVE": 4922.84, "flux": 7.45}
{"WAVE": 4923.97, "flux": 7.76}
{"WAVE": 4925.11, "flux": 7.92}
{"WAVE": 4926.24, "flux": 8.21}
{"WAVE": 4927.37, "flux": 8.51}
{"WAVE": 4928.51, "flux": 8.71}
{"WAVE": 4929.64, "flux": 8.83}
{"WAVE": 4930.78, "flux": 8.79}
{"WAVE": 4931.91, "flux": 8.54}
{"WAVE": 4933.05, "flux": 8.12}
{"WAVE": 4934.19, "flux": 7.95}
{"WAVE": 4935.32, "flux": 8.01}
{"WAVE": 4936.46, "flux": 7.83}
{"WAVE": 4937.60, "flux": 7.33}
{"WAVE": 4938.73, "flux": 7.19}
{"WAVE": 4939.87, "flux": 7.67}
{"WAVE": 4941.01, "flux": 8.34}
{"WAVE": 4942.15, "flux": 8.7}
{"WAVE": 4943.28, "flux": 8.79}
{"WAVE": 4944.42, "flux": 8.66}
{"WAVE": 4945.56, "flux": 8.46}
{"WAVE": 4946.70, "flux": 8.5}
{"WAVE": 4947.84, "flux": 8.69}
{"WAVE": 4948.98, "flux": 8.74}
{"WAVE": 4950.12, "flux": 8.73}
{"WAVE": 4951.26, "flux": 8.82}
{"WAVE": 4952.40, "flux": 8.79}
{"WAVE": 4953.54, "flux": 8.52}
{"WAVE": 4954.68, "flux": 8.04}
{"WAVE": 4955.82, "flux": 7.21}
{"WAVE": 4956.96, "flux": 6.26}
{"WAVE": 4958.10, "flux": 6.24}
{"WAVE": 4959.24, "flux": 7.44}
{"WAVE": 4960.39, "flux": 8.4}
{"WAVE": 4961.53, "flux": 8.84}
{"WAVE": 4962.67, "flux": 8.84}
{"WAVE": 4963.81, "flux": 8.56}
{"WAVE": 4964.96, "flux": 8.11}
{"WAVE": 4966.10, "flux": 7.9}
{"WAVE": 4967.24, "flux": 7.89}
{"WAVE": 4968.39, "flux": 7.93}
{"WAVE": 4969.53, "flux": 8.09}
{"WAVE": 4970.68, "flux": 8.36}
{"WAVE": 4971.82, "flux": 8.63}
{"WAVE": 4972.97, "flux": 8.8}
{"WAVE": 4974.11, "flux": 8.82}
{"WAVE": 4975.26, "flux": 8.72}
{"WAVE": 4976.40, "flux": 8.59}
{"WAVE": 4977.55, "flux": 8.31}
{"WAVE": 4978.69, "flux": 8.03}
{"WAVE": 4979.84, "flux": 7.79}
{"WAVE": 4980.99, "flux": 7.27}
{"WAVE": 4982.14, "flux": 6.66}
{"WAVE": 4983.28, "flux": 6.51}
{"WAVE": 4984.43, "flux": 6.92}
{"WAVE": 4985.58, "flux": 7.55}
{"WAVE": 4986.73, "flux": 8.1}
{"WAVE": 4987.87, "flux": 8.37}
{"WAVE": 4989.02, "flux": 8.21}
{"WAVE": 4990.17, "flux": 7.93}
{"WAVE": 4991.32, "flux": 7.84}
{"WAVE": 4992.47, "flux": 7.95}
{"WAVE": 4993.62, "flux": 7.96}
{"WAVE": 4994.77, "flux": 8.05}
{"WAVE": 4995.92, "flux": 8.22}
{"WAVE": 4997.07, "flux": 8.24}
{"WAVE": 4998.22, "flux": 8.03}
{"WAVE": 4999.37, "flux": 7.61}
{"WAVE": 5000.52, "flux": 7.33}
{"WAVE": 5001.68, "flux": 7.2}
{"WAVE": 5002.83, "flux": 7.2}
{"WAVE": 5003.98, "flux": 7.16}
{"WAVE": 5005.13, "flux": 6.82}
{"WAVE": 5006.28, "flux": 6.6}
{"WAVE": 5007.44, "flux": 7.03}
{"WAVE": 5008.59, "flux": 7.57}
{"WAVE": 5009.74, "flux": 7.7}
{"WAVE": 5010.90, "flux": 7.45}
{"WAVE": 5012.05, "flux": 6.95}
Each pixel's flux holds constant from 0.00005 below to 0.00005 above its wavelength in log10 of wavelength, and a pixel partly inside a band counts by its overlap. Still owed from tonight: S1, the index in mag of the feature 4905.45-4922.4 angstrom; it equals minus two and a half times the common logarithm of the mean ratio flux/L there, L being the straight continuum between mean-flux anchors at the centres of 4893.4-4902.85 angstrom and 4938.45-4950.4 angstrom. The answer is 0.14 mag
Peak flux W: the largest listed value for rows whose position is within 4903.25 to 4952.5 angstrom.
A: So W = 8.83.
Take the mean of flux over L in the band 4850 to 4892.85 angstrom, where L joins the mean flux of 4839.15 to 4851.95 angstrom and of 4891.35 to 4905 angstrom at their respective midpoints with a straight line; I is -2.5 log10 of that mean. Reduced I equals 0.108 mag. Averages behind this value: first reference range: 8.38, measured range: 7.6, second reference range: 8.4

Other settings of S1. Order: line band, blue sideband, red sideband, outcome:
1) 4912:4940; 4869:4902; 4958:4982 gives 0.03 mag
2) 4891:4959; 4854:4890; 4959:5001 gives -0.03 mag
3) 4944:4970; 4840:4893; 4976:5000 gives -0.05 mag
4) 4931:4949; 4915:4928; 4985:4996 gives -0.10 mag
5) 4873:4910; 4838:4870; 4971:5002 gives -0.01 mag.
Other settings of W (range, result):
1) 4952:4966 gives 8.84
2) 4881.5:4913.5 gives 9.14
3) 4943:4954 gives 8.82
